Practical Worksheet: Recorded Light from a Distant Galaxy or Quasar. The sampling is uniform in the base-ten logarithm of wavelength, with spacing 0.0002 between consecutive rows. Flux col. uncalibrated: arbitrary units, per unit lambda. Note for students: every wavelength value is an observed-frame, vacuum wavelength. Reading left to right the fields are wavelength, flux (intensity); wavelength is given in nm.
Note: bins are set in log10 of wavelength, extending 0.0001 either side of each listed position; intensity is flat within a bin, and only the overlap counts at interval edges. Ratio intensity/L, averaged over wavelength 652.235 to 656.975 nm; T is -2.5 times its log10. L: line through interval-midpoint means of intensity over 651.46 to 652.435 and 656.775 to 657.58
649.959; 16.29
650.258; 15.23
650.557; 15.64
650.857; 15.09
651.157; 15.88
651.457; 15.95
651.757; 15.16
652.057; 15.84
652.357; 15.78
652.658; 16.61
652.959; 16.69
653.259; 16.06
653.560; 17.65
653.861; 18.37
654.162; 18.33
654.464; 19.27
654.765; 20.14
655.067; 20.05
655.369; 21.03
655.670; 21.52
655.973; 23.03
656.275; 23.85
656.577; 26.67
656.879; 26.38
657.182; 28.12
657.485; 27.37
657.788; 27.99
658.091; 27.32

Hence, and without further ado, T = 0.08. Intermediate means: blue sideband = 15.6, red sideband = 27.3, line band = 20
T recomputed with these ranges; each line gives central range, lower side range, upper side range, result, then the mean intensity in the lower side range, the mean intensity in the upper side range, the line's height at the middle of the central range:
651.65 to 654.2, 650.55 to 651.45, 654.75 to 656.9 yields 0.11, 15.6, 22.8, 18.5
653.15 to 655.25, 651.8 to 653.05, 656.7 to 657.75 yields 0.09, 16.1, 27.3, 20.3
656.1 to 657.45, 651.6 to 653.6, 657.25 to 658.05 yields -0.03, 16.2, 27.7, 25.7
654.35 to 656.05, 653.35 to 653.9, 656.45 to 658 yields 0.06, 17.7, 27.3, 21.9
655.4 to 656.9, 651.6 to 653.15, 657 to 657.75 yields 0.05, 16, 27.7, 24.8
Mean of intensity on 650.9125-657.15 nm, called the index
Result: 19.3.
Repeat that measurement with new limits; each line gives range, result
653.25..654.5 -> 18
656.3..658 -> 27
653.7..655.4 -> 19.4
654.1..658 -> 23.5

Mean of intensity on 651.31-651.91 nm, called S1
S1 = 15.6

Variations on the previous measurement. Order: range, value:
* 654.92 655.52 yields 20.6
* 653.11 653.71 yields 16.9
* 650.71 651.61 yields 15.6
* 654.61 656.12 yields 21.1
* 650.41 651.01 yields 15.4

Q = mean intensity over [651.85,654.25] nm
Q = 16.8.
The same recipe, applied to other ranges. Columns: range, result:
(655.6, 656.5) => 23.2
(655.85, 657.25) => 25.5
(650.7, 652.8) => 15.8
